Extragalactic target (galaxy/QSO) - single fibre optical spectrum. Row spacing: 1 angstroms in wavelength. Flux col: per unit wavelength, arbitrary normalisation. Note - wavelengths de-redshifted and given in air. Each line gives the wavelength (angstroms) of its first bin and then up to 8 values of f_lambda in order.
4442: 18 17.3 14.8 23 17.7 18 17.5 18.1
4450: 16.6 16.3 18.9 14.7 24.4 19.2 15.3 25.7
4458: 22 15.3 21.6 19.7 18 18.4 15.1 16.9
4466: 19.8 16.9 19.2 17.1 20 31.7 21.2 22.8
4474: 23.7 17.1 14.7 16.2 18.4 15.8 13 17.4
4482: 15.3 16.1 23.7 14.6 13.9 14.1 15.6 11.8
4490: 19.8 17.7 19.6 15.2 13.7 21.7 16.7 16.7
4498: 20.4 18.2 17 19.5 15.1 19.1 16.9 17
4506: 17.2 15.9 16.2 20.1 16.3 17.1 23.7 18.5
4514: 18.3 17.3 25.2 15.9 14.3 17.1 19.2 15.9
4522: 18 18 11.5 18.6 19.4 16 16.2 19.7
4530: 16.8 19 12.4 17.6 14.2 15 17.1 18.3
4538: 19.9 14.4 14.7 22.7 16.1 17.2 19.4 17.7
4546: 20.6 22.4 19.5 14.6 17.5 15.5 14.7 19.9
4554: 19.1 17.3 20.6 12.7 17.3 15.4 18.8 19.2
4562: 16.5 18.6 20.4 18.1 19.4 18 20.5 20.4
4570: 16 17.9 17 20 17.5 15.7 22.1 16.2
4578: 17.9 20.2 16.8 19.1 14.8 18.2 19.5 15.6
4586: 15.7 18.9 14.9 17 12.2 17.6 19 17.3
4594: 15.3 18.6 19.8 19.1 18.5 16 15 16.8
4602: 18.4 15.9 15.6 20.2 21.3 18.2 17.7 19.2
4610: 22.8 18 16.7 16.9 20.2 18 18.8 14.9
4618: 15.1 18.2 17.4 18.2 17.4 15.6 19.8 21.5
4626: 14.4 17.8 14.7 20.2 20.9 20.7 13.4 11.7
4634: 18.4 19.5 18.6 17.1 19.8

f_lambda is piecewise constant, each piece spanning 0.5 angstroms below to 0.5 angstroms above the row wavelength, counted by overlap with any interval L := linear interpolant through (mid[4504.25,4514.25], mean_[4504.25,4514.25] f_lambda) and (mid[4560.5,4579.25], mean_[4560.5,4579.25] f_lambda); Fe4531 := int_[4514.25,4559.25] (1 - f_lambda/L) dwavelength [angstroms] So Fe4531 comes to 2.0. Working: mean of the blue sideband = 18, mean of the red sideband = 18.5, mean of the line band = 17.4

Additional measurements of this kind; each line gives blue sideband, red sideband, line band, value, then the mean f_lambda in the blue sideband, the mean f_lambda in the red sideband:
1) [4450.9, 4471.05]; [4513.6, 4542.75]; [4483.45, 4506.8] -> 1.26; 19.1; 17.2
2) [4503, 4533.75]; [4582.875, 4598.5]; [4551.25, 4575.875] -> -0.87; 17.5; 17.3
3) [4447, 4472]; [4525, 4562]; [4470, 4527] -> 1.81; 19.1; 17.5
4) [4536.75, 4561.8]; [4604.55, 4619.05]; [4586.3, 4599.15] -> 0.69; 17.8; 18.4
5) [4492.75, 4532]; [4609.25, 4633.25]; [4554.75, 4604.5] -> 0.24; 17.6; 17.7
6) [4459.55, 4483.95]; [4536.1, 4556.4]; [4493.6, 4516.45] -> 0.29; 18.7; 18.1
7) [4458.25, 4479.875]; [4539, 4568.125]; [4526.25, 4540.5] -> 1.29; 19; 18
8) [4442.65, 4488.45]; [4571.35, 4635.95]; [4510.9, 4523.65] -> -0.16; 18.3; 17.7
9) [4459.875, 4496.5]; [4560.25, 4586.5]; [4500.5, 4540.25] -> 1.50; 17.9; 18.1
